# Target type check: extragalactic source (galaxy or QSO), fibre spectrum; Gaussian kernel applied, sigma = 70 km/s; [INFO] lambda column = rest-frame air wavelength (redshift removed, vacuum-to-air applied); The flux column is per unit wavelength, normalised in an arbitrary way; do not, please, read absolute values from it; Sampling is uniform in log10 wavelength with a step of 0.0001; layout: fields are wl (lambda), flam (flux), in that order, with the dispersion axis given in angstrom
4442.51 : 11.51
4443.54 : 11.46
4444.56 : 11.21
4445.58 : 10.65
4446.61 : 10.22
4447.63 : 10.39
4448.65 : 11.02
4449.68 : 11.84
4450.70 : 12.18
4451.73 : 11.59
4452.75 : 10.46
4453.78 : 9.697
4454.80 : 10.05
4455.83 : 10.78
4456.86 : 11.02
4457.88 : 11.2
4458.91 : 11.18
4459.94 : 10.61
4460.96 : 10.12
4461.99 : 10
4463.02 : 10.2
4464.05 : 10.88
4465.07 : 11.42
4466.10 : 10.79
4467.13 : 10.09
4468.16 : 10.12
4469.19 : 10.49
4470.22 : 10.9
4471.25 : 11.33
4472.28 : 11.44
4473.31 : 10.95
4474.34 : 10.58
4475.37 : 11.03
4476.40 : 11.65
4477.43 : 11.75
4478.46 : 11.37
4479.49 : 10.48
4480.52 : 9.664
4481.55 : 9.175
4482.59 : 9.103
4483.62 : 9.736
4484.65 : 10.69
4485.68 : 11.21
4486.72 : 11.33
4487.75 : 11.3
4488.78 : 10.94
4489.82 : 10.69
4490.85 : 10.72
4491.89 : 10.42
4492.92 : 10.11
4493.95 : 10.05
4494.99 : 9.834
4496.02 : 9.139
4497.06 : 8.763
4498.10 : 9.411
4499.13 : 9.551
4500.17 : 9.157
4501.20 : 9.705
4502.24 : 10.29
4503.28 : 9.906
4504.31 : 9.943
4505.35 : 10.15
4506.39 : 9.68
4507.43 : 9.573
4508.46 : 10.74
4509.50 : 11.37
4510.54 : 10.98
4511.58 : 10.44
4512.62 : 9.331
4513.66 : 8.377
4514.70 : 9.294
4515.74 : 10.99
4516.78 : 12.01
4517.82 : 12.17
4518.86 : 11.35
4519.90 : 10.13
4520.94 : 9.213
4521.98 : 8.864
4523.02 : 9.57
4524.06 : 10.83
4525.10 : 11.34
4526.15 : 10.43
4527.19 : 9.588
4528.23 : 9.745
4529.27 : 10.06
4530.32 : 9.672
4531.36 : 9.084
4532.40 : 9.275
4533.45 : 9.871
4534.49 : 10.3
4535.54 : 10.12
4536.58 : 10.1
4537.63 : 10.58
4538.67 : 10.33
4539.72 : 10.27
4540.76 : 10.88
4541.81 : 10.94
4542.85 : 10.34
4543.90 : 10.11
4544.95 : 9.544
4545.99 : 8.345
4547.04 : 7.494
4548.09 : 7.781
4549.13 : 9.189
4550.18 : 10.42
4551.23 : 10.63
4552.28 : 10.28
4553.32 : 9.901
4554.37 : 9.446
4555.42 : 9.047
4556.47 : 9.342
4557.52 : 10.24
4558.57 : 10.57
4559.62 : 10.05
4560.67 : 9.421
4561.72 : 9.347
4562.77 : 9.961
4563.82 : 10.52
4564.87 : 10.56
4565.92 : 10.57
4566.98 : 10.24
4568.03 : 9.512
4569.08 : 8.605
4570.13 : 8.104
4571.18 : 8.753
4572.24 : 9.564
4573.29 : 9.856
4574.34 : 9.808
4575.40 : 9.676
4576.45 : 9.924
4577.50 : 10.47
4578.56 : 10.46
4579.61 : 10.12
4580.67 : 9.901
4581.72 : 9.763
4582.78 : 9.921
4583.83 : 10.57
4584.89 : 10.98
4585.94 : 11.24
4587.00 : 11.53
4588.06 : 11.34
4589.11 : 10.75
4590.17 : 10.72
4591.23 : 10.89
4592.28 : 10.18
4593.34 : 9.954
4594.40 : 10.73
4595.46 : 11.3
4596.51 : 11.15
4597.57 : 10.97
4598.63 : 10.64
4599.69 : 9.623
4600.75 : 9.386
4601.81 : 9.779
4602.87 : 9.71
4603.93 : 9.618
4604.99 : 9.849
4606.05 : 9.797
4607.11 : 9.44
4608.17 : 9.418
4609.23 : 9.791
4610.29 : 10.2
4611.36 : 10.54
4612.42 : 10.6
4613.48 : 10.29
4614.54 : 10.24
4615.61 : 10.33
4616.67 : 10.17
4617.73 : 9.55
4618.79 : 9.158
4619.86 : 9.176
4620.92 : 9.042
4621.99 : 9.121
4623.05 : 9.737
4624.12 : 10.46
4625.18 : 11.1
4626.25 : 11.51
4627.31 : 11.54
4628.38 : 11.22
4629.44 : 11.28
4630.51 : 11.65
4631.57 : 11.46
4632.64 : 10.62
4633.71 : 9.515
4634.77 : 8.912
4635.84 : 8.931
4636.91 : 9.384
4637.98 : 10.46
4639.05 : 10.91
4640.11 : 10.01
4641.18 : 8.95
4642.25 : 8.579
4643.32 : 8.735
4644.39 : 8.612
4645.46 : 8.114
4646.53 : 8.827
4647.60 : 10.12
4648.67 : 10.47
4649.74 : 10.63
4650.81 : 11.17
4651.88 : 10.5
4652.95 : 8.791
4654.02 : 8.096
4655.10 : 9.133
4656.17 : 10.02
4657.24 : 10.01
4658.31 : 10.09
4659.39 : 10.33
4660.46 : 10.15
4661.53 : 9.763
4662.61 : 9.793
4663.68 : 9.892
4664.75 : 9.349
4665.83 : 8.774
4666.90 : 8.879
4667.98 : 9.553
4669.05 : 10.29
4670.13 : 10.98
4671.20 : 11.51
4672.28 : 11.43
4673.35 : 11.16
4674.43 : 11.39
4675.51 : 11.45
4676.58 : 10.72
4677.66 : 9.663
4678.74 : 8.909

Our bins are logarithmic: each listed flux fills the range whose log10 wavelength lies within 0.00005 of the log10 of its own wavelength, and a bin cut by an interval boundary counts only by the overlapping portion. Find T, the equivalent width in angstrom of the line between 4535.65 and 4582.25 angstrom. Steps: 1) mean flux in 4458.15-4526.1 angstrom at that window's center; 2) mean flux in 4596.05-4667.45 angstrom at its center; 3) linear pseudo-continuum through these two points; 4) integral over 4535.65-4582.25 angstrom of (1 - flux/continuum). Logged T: 1.6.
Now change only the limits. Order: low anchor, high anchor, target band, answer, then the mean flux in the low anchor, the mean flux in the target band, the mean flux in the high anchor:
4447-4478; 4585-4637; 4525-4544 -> 0.80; 10.9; 10.1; 10.3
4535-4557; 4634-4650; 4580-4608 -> -2.23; 9.77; 10.4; 9.42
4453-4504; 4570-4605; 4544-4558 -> 1.26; 10.4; 9.38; 10.2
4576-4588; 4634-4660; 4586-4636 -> -1.09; 10.5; 10.3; 9.58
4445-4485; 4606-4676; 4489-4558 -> 3.31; 10.7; 9.96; 10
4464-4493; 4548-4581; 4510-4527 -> -0.07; 10.7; 10.3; 9.78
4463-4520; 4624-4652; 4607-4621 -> 0.39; 10.4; 9.89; 10.1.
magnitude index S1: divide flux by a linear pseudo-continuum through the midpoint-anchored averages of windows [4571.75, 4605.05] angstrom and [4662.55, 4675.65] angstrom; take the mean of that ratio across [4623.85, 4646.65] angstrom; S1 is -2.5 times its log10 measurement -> 0.030 mag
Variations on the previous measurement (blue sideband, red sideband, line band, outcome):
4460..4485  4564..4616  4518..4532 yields 0.037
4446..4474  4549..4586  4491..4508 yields 0.075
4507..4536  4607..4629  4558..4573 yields 0.050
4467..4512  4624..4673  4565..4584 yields 0.044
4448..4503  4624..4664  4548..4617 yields 0.012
